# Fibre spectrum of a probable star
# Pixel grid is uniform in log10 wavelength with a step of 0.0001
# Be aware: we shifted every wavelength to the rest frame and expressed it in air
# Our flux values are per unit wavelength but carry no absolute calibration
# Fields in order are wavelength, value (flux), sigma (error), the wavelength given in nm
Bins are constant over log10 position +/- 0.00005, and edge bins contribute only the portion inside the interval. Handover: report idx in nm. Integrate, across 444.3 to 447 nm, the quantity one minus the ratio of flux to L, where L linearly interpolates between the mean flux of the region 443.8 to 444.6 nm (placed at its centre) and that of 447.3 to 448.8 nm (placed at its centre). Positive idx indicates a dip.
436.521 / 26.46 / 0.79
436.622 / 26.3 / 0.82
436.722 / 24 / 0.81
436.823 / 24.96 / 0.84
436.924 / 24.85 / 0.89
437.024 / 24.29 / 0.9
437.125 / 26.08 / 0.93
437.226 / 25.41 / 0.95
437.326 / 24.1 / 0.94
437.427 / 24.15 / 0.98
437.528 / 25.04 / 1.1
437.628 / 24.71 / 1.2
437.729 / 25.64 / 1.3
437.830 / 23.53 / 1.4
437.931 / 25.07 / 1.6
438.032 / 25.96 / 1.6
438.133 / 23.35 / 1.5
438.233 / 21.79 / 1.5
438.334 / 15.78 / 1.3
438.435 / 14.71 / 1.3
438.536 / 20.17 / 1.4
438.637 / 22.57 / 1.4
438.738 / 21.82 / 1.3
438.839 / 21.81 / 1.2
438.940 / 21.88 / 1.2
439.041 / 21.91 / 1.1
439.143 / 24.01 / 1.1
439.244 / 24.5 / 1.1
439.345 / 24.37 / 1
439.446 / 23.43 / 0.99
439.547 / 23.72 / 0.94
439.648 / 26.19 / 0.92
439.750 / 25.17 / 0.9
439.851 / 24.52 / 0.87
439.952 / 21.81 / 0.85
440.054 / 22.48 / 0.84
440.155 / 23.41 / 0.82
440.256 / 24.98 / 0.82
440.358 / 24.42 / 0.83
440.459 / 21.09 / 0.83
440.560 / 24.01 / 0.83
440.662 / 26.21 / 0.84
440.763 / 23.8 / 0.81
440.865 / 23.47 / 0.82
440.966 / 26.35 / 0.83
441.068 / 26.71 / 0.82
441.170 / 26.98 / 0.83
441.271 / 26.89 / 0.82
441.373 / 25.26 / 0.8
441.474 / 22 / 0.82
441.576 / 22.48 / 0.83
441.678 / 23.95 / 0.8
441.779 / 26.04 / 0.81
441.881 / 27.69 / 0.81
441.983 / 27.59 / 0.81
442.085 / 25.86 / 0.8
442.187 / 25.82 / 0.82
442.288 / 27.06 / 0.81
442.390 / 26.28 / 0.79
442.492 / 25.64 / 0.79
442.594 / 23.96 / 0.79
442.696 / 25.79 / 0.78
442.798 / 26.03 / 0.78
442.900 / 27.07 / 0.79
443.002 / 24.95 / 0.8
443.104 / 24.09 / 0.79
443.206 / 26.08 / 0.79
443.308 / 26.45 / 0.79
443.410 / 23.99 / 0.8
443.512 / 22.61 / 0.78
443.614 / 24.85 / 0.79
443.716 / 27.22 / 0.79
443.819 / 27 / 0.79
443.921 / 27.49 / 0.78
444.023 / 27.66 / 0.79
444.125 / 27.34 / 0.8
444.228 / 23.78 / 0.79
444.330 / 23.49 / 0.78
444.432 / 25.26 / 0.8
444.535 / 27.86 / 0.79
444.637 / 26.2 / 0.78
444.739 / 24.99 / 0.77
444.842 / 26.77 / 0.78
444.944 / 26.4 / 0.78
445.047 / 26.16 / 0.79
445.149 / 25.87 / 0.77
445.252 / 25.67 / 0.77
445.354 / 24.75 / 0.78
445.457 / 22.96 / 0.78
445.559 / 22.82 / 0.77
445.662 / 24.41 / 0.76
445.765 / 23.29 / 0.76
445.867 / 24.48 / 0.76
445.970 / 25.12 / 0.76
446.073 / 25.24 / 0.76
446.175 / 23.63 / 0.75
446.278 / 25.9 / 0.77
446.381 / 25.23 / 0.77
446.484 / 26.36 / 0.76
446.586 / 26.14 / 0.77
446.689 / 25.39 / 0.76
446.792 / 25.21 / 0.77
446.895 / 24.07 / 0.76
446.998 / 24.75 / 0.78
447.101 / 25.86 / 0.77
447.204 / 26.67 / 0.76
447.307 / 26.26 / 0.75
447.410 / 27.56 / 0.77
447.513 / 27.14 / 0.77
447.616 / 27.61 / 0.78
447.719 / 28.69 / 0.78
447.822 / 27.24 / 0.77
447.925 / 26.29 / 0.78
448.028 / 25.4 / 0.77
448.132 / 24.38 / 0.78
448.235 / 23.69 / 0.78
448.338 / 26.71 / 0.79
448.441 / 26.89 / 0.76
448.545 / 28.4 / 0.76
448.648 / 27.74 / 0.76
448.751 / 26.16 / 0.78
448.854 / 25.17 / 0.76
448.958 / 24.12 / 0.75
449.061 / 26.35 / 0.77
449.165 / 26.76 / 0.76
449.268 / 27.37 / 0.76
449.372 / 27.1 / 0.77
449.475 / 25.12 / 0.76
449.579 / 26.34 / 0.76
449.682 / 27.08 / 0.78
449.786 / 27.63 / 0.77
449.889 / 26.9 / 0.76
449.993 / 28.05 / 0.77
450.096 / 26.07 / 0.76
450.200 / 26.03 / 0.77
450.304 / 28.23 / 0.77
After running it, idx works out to 0.13 nm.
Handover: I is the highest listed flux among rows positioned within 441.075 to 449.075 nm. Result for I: 28.69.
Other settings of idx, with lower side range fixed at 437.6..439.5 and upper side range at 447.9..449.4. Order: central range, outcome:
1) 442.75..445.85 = -0.11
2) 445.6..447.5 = 0.00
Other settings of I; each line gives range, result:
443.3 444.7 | 27.86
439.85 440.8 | 26.21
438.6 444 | 27.69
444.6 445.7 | 26.77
